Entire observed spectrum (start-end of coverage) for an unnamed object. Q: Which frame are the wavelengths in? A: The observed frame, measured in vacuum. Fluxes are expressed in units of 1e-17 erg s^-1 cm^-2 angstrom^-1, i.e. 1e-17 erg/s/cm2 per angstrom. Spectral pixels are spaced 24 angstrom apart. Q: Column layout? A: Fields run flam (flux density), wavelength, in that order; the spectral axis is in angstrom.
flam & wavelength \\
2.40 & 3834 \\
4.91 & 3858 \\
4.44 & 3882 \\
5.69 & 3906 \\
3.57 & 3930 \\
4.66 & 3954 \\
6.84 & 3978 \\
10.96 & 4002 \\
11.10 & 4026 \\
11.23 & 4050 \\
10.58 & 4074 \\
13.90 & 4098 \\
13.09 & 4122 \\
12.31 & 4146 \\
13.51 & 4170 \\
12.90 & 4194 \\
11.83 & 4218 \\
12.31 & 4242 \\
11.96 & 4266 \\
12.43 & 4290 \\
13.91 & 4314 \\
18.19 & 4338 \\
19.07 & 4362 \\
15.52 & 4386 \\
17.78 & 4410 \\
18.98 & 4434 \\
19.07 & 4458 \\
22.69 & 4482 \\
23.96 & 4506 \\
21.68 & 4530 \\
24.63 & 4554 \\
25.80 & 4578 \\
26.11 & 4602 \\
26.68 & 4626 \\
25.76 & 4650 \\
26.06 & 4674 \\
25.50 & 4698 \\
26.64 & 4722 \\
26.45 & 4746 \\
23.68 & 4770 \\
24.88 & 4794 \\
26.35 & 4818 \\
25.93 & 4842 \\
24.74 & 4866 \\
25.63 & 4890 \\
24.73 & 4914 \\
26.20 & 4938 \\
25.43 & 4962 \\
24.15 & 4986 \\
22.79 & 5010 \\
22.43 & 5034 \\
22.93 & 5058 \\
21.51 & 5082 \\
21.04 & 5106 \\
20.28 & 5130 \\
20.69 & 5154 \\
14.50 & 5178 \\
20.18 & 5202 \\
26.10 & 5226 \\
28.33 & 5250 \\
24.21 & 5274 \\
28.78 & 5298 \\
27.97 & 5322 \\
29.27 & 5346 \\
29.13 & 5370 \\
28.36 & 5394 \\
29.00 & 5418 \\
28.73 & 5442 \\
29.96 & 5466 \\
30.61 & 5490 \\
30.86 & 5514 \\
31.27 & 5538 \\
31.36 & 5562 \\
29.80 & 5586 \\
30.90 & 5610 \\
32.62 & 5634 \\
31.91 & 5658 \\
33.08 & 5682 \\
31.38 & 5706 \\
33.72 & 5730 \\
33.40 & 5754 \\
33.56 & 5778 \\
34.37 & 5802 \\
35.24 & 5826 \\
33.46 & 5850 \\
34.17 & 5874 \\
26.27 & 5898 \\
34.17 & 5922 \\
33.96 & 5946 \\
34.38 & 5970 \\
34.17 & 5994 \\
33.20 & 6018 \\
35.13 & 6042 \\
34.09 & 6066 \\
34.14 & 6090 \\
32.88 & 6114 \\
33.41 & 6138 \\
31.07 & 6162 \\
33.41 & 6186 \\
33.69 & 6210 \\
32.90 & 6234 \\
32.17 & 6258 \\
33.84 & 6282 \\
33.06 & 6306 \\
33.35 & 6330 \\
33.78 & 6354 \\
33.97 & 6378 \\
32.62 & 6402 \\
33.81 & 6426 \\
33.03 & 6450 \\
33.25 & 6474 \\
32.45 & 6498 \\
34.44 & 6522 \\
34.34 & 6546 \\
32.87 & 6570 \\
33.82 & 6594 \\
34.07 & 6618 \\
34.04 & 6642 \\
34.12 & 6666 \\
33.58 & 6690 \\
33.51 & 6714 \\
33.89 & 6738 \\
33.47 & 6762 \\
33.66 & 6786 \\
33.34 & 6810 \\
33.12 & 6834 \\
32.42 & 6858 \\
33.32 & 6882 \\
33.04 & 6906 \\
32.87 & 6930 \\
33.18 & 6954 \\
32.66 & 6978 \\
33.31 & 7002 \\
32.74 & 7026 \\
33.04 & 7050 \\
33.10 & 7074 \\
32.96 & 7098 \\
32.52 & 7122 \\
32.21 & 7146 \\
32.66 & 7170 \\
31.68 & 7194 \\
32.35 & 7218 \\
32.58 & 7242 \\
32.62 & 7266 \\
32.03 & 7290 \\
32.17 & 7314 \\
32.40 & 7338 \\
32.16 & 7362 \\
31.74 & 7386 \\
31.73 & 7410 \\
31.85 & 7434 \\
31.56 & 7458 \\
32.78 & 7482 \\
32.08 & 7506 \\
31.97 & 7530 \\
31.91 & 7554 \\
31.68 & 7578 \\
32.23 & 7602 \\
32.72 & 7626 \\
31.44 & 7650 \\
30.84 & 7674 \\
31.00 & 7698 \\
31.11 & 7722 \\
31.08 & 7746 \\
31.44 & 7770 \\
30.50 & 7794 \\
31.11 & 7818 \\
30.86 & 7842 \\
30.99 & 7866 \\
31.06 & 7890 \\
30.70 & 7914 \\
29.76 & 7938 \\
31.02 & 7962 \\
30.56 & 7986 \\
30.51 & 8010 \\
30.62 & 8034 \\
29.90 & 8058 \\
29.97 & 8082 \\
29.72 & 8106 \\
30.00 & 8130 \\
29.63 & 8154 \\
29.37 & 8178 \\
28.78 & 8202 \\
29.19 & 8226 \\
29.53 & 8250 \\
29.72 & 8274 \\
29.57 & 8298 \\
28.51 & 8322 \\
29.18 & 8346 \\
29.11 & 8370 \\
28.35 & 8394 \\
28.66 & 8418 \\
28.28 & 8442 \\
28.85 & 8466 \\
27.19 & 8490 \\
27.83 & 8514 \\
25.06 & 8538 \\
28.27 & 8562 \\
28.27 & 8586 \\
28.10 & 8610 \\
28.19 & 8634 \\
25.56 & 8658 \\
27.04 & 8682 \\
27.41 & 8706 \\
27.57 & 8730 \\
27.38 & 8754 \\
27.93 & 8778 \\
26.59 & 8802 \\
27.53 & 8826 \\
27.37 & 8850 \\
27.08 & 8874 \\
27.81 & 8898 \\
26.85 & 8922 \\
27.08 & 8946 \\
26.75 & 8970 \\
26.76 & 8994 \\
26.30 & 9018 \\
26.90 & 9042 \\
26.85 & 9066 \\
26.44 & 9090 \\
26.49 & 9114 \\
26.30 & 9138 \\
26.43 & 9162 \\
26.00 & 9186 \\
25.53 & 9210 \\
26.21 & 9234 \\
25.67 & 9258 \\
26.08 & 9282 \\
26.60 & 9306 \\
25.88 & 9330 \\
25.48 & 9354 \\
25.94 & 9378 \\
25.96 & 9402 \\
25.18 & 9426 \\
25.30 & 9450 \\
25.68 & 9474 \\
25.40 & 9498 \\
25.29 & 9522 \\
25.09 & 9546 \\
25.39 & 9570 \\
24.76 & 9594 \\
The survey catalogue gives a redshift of 0.00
